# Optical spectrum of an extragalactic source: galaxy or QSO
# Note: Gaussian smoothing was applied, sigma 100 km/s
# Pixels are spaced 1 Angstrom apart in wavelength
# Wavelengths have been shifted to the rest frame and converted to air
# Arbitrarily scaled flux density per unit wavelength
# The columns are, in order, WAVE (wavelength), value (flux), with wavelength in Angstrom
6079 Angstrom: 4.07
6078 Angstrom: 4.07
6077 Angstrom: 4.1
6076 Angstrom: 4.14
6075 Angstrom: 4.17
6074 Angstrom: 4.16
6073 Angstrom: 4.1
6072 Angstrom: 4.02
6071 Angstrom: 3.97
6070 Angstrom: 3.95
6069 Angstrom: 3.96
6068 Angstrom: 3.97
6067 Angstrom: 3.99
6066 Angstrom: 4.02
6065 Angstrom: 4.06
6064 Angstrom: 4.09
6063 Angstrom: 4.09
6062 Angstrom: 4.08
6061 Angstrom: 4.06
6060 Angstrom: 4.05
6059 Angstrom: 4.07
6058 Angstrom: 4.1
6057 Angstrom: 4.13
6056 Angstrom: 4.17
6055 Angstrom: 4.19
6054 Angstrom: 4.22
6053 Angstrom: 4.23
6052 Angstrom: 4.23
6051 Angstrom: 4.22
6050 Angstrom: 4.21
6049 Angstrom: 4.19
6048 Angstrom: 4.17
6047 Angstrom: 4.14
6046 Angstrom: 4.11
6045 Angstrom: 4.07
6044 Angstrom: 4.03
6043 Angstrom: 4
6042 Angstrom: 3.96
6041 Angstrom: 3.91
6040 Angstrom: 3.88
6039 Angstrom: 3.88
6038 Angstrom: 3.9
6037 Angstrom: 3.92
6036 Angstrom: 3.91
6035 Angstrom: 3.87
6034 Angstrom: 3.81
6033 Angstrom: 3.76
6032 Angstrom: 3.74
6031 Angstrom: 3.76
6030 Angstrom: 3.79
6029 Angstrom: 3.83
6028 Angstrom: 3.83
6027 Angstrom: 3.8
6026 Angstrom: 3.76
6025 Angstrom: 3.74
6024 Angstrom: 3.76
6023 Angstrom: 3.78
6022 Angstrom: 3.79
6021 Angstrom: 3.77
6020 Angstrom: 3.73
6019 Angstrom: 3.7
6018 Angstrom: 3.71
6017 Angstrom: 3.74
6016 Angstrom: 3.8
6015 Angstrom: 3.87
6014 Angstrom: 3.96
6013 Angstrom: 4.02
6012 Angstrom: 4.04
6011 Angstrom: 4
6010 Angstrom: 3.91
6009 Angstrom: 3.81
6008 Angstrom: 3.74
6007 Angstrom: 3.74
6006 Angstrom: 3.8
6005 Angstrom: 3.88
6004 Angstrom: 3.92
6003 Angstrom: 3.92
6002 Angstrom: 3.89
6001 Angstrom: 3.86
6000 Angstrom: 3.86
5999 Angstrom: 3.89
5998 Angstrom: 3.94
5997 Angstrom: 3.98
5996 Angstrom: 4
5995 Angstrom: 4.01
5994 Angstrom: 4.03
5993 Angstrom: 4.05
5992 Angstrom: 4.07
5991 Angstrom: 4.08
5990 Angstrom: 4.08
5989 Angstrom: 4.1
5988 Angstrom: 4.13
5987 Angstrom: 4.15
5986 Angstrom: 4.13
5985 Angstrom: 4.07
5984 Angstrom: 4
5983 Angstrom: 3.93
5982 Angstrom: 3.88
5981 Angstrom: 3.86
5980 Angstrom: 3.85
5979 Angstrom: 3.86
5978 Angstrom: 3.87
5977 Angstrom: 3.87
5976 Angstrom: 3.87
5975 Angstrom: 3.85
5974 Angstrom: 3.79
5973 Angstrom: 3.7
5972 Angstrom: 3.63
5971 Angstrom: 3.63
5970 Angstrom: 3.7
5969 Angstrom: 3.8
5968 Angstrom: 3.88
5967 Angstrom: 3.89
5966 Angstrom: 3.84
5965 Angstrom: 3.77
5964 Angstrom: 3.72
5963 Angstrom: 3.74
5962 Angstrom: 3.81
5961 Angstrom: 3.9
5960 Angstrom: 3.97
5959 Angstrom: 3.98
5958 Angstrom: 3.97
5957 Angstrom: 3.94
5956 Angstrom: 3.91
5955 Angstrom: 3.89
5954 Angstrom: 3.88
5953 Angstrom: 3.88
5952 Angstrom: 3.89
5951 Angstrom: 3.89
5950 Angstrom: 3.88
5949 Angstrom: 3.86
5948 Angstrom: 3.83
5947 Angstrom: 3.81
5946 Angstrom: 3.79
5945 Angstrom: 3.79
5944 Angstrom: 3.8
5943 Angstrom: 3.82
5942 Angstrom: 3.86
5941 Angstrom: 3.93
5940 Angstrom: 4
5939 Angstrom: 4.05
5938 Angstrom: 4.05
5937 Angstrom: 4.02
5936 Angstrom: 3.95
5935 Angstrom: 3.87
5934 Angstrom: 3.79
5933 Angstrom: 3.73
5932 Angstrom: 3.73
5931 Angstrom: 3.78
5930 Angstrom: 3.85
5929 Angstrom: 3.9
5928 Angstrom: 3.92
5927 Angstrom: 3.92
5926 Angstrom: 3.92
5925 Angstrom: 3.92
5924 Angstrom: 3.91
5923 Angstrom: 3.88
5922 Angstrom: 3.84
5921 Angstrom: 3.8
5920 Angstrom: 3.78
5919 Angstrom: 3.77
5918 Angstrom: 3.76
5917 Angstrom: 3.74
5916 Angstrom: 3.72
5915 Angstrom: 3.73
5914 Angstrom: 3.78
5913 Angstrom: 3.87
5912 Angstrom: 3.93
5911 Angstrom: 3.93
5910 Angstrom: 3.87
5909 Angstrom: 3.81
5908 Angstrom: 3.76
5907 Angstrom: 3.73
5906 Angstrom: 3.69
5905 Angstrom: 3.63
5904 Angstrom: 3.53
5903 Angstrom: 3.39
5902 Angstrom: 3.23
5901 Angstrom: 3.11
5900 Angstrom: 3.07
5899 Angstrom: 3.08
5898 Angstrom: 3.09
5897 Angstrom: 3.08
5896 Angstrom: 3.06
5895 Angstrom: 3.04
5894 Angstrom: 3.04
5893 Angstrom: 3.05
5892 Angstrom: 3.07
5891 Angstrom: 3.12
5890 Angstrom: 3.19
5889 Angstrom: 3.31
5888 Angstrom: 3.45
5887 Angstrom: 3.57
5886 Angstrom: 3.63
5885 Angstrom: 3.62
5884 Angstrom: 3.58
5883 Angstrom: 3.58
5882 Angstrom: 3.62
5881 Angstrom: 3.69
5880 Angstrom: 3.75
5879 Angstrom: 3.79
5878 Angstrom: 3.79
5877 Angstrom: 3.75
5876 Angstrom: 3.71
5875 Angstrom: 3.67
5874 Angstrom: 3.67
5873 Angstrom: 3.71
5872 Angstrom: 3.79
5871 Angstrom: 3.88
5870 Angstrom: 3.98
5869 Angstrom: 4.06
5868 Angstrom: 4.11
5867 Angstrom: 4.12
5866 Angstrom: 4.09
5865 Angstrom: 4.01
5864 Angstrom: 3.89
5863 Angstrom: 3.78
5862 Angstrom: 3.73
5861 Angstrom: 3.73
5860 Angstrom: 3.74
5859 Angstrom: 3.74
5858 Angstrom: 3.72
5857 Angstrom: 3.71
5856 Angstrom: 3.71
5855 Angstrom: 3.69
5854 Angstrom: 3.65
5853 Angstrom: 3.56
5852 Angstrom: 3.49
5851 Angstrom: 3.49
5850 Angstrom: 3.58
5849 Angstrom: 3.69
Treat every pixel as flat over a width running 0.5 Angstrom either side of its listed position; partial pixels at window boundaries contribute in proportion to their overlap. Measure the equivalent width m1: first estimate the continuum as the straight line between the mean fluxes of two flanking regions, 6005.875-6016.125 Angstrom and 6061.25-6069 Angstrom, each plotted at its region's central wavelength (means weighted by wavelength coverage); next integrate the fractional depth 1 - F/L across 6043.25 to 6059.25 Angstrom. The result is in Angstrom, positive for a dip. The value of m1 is -0.6 Angstrom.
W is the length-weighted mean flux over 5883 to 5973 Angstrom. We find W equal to 3.7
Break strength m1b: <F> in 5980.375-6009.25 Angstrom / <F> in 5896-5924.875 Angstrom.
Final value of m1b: 1.09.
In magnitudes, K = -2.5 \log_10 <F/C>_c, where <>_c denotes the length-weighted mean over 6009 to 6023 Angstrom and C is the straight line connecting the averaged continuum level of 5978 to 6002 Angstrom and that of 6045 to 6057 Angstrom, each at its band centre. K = 0.06 mag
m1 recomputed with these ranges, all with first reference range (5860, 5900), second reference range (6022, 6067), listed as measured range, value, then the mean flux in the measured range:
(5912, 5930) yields -0.75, 3.84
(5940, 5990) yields -1.13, 3.88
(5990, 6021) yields -0.07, 3.9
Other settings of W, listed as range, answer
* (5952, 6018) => 3.9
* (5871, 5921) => 3.54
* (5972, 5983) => 3.83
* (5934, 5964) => 3.89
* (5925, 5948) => 3.88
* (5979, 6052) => 3.92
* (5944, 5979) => 3.84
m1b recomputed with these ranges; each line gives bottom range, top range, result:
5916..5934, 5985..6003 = 1.05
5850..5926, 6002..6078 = 1.09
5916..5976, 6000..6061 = 1.02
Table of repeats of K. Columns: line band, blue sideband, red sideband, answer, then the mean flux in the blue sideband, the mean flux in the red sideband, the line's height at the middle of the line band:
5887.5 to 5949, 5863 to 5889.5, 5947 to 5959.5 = 0.05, 3.76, 3.9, 3.84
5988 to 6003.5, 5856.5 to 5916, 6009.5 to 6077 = -0.04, 3.61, 3.97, 3.86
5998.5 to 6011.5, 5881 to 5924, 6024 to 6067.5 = 0.00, 3.52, 4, 3.86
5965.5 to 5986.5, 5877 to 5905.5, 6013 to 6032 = -0.06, 3.37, 3.79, 3.64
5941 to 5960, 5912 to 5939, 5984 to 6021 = 0.00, 3.85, 3.93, 3.88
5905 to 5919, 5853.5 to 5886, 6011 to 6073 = 0.01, 3.78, 3.96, 3.82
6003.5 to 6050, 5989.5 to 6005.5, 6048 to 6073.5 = 0.04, 3.97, 4.1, 4.03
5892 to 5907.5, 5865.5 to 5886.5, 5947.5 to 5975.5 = 0.17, 3.79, 3.84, 3.8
